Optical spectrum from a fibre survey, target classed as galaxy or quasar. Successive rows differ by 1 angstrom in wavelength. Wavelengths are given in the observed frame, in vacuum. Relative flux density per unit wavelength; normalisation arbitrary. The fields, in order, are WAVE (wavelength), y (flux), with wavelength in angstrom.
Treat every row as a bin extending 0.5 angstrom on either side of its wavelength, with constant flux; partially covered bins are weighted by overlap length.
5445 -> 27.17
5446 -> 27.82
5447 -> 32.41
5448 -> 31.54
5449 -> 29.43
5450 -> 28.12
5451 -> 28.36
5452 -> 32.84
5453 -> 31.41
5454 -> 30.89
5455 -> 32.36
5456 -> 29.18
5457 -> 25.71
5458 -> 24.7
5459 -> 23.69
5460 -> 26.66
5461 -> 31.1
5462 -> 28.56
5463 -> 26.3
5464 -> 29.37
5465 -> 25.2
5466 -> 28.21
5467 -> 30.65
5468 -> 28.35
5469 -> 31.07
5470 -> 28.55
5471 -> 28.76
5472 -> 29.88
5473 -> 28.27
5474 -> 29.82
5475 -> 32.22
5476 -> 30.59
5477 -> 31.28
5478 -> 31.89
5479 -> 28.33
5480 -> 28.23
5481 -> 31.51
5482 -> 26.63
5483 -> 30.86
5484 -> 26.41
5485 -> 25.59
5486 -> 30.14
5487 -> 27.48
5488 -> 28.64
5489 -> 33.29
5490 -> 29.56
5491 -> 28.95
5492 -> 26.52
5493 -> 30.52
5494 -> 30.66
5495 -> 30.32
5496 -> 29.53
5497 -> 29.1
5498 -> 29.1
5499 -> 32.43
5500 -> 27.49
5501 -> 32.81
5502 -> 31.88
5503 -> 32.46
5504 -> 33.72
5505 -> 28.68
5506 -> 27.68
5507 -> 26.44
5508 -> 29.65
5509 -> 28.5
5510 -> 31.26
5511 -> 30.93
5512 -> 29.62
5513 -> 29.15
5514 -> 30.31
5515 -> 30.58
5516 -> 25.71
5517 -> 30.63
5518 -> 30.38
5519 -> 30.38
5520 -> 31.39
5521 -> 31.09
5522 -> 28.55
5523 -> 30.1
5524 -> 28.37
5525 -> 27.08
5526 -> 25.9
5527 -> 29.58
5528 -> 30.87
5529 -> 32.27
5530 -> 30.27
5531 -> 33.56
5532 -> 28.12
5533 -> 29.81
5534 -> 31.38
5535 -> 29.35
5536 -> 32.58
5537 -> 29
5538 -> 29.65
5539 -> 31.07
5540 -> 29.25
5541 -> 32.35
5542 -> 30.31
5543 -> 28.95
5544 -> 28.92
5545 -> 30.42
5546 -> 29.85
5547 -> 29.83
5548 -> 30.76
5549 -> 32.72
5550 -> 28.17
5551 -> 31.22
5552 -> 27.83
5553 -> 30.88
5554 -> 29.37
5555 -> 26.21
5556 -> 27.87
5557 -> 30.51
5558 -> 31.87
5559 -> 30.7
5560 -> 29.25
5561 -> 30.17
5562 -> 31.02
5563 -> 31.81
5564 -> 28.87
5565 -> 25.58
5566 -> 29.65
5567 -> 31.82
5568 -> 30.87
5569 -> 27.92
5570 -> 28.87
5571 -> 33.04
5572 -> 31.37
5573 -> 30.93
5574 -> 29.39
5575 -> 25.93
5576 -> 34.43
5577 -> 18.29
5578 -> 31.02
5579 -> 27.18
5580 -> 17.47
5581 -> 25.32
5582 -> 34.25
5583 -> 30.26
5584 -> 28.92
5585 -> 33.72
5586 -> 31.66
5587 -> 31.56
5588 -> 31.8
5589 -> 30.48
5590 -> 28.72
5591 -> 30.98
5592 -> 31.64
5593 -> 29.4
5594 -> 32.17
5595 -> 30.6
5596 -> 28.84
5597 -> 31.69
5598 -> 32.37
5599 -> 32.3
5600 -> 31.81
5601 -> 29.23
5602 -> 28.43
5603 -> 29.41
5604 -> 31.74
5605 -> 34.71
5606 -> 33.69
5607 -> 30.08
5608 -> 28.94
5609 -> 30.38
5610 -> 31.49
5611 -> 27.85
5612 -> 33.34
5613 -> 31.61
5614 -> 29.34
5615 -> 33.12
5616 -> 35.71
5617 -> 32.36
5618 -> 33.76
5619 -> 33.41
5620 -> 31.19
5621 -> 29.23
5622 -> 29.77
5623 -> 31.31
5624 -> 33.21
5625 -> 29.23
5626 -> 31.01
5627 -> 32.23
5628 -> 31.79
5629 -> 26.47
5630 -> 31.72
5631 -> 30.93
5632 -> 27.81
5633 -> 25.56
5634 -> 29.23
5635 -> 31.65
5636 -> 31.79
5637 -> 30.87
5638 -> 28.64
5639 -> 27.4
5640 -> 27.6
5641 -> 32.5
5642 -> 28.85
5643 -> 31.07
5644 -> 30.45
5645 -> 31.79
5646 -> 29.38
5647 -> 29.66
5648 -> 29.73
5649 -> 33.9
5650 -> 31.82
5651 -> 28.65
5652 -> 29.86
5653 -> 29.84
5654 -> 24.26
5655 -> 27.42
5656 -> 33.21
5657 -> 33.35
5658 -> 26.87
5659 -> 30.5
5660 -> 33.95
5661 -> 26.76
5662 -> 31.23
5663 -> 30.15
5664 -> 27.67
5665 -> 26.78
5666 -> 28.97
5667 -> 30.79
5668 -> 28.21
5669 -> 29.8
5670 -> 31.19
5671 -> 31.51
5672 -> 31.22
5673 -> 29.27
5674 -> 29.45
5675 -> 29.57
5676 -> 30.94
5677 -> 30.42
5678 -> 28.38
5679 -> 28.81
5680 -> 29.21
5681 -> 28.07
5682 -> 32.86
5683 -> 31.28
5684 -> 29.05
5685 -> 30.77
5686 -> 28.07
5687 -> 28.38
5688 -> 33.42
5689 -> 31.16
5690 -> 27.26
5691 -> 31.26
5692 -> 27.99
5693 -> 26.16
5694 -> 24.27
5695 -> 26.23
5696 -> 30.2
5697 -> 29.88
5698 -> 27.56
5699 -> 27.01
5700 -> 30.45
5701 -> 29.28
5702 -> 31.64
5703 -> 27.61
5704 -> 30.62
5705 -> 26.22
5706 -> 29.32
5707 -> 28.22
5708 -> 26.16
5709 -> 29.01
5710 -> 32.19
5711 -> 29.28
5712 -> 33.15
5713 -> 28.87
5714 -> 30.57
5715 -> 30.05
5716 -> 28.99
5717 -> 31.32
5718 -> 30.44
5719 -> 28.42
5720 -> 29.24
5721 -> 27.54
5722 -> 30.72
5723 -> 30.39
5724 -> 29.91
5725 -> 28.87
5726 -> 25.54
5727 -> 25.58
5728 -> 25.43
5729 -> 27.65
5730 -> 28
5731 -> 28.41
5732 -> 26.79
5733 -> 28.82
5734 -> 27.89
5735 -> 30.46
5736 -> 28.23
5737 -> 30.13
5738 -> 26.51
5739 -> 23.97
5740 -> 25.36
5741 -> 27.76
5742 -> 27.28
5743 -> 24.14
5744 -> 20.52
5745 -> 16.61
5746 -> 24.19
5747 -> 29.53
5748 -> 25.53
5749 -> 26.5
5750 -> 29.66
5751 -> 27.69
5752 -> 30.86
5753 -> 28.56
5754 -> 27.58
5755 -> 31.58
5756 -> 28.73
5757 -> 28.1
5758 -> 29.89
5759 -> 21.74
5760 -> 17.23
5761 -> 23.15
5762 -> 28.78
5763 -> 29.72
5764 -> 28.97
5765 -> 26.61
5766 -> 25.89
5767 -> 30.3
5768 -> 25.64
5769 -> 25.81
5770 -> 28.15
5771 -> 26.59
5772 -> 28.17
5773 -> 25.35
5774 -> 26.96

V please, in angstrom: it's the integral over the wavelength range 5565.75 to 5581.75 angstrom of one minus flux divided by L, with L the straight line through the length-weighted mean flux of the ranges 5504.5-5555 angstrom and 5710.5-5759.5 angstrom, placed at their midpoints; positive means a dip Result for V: 0.52 angstrom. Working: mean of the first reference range 29.8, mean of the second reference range 27.8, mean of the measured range 28.4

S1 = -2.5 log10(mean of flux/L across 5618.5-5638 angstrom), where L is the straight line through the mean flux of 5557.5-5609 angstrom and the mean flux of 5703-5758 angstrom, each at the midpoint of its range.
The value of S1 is -0.04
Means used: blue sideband 30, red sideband 28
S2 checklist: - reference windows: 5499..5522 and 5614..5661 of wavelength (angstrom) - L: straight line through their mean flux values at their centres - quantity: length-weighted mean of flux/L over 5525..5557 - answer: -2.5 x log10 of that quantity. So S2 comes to 0.01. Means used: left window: 30.1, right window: 30.5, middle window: 29.9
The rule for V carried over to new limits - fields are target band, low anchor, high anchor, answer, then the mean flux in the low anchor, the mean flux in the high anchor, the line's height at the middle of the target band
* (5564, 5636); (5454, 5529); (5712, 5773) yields -4.6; 29.3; 27.5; 28.5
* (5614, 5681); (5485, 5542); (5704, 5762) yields -3.9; 29.9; 27.7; 28.5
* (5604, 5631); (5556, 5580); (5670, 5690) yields -1.6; 29.3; 30.1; 29.6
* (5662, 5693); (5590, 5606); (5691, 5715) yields -0.3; 31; 28.9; 29.4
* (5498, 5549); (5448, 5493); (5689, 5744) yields -2.0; 29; 28.4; 28.9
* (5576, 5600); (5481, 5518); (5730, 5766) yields -1.0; 29.6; 26.8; 28.6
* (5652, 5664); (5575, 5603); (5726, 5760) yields -0.5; 29.7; 26.8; 28.4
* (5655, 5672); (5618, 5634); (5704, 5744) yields -0.2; 30.4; 28.3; 29.6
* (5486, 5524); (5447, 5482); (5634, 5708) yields -0.8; 29.2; 29.6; 29.3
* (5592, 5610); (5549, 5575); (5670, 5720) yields -0.8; 29.8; 29.4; 29.7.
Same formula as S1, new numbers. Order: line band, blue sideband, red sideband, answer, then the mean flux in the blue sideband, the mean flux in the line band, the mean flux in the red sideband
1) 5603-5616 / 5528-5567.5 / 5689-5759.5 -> -0.07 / 30.1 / 31.4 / 28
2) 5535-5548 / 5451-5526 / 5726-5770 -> -0.05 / 29.4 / 30.2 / 26.8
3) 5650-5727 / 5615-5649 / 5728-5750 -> -0.04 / 30.6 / 29.4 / 26.4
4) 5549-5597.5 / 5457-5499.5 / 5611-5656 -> 0.01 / 29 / 29.6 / 30.5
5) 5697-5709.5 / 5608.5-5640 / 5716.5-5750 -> -0.02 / 30.7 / 28.6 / 27.2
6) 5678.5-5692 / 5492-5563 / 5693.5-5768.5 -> -0.06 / 30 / 29.9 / 27.8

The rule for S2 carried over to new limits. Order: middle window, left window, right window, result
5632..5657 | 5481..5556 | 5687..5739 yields -0.026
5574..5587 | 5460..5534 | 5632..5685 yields 0.049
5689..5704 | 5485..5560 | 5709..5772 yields -0.017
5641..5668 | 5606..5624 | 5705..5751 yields 0.011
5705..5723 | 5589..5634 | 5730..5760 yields -0.066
